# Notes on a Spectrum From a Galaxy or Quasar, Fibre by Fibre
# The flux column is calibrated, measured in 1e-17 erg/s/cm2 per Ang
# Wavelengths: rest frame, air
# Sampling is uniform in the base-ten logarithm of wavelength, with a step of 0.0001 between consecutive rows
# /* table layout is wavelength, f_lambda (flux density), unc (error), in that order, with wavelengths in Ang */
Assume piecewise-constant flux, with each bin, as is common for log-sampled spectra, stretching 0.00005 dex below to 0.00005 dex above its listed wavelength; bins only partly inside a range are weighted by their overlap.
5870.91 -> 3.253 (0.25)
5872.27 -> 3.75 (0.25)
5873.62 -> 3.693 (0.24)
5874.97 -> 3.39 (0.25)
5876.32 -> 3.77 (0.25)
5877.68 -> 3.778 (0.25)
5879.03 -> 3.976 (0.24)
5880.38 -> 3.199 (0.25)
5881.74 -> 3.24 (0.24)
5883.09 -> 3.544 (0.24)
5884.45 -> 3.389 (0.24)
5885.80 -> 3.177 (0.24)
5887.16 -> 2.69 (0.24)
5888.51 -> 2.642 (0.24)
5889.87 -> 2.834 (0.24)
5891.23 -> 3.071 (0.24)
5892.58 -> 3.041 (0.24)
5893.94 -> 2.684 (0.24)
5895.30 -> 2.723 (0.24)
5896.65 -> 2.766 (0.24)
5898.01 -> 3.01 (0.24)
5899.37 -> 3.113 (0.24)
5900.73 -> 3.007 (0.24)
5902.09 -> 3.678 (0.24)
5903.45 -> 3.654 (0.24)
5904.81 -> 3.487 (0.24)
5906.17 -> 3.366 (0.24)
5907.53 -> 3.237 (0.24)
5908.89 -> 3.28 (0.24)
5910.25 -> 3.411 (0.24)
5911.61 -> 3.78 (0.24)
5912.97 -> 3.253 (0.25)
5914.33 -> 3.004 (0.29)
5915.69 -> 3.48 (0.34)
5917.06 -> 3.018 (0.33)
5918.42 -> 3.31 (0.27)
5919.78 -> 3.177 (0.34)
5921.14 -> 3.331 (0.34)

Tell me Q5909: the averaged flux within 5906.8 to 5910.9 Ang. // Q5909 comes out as 3.31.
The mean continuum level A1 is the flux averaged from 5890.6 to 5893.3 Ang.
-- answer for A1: 3.05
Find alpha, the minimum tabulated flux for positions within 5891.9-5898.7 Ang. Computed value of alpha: 2.684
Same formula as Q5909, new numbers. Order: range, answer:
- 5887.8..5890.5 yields 2.74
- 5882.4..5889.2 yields 3.09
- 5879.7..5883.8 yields 3.33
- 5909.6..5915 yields 3.36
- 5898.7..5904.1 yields 3.36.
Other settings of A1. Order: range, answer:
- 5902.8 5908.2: 3.43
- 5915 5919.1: 3.27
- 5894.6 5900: 2.9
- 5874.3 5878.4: 3.65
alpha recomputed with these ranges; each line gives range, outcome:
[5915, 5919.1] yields 3.018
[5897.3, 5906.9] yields 3.007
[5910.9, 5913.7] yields 3.253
